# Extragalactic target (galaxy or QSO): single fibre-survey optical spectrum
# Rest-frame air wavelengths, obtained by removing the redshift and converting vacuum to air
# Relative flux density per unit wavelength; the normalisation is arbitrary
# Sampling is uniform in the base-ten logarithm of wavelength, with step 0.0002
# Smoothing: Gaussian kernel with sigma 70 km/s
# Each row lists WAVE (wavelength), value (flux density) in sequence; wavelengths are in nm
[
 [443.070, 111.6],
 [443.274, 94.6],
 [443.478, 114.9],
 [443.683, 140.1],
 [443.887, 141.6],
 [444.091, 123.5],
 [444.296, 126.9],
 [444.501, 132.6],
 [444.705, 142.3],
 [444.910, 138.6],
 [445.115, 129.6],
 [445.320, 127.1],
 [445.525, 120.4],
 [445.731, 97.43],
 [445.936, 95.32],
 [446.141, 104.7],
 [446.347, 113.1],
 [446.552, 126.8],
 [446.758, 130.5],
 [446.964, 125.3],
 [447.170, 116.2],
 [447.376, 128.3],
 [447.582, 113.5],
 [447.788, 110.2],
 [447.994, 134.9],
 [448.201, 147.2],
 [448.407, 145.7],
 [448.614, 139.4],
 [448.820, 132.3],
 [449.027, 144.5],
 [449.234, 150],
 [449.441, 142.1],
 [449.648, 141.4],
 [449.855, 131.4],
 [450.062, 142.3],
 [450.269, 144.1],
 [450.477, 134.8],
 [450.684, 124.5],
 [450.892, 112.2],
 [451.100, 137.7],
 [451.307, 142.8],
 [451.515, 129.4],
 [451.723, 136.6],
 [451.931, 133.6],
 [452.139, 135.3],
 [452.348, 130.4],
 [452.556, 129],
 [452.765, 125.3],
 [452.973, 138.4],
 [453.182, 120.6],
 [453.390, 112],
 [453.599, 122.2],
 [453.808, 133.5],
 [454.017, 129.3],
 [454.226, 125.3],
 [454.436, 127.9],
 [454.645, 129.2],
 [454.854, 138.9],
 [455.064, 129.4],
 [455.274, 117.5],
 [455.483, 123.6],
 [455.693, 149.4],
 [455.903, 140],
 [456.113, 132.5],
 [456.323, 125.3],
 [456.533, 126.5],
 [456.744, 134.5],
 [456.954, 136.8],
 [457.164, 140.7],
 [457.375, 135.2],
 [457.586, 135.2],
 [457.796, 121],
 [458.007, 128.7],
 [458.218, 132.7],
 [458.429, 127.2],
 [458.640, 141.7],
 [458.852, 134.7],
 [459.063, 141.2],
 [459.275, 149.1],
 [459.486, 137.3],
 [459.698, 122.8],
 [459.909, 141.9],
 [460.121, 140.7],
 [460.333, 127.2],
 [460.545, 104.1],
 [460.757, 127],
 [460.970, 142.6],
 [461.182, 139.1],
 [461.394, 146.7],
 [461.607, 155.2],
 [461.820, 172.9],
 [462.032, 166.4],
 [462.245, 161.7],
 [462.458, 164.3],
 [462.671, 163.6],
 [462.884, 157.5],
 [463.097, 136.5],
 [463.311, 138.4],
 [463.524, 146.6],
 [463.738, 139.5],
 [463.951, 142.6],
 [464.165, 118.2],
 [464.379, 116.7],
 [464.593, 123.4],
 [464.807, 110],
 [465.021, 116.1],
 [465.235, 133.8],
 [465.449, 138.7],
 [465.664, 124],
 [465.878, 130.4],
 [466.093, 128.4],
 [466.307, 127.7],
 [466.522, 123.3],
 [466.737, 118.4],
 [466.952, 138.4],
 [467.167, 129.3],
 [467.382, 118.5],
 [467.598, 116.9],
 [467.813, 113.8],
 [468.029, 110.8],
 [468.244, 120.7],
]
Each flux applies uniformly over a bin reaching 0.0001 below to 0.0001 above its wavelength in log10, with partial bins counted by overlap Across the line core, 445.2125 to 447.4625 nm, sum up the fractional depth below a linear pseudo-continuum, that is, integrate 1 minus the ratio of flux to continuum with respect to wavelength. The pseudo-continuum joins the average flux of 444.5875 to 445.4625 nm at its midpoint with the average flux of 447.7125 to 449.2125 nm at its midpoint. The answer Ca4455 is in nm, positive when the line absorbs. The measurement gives 0.31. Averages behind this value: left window 134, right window 138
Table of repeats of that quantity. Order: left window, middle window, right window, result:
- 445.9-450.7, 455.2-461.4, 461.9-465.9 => 0.114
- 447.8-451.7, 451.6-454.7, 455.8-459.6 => 0.167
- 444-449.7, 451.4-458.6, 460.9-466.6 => 0.155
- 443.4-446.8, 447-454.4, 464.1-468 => -0.485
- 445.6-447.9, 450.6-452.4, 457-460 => -0.124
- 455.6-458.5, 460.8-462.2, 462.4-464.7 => -0.152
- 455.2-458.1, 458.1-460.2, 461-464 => 0.058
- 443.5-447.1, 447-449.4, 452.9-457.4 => -0.133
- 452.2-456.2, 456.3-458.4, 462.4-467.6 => -0.028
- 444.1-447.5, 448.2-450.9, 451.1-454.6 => -0.266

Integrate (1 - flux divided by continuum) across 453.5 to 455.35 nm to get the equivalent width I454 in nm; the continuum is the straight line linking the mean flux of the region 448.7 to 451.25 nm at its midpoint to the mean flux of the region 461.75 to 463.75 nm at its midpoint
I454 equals 0.19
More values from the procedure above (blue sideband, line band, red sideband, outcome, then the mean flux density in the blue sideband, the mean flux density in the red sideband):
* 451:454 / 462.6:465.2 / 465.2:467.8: -0.128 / 130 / 127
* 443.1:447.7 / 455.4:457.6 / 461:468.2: -0.085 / 122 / 135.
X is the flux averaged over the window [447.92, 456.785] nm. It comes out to 133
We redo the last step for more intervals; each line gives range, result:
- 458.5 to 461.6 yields 136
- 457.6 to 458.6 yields 129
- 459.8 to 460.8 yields 128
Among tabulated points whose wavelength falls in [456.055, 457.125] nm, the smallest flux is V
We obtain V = 125.3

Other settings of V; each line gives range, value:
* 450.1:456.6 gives 112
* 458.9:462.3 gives 104.1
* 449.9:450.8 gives 124.5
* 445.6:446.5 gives 95.32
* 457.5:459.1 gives 121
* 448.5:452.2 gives 112.2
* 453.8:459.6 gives 117.5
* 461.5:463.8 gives 136.5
